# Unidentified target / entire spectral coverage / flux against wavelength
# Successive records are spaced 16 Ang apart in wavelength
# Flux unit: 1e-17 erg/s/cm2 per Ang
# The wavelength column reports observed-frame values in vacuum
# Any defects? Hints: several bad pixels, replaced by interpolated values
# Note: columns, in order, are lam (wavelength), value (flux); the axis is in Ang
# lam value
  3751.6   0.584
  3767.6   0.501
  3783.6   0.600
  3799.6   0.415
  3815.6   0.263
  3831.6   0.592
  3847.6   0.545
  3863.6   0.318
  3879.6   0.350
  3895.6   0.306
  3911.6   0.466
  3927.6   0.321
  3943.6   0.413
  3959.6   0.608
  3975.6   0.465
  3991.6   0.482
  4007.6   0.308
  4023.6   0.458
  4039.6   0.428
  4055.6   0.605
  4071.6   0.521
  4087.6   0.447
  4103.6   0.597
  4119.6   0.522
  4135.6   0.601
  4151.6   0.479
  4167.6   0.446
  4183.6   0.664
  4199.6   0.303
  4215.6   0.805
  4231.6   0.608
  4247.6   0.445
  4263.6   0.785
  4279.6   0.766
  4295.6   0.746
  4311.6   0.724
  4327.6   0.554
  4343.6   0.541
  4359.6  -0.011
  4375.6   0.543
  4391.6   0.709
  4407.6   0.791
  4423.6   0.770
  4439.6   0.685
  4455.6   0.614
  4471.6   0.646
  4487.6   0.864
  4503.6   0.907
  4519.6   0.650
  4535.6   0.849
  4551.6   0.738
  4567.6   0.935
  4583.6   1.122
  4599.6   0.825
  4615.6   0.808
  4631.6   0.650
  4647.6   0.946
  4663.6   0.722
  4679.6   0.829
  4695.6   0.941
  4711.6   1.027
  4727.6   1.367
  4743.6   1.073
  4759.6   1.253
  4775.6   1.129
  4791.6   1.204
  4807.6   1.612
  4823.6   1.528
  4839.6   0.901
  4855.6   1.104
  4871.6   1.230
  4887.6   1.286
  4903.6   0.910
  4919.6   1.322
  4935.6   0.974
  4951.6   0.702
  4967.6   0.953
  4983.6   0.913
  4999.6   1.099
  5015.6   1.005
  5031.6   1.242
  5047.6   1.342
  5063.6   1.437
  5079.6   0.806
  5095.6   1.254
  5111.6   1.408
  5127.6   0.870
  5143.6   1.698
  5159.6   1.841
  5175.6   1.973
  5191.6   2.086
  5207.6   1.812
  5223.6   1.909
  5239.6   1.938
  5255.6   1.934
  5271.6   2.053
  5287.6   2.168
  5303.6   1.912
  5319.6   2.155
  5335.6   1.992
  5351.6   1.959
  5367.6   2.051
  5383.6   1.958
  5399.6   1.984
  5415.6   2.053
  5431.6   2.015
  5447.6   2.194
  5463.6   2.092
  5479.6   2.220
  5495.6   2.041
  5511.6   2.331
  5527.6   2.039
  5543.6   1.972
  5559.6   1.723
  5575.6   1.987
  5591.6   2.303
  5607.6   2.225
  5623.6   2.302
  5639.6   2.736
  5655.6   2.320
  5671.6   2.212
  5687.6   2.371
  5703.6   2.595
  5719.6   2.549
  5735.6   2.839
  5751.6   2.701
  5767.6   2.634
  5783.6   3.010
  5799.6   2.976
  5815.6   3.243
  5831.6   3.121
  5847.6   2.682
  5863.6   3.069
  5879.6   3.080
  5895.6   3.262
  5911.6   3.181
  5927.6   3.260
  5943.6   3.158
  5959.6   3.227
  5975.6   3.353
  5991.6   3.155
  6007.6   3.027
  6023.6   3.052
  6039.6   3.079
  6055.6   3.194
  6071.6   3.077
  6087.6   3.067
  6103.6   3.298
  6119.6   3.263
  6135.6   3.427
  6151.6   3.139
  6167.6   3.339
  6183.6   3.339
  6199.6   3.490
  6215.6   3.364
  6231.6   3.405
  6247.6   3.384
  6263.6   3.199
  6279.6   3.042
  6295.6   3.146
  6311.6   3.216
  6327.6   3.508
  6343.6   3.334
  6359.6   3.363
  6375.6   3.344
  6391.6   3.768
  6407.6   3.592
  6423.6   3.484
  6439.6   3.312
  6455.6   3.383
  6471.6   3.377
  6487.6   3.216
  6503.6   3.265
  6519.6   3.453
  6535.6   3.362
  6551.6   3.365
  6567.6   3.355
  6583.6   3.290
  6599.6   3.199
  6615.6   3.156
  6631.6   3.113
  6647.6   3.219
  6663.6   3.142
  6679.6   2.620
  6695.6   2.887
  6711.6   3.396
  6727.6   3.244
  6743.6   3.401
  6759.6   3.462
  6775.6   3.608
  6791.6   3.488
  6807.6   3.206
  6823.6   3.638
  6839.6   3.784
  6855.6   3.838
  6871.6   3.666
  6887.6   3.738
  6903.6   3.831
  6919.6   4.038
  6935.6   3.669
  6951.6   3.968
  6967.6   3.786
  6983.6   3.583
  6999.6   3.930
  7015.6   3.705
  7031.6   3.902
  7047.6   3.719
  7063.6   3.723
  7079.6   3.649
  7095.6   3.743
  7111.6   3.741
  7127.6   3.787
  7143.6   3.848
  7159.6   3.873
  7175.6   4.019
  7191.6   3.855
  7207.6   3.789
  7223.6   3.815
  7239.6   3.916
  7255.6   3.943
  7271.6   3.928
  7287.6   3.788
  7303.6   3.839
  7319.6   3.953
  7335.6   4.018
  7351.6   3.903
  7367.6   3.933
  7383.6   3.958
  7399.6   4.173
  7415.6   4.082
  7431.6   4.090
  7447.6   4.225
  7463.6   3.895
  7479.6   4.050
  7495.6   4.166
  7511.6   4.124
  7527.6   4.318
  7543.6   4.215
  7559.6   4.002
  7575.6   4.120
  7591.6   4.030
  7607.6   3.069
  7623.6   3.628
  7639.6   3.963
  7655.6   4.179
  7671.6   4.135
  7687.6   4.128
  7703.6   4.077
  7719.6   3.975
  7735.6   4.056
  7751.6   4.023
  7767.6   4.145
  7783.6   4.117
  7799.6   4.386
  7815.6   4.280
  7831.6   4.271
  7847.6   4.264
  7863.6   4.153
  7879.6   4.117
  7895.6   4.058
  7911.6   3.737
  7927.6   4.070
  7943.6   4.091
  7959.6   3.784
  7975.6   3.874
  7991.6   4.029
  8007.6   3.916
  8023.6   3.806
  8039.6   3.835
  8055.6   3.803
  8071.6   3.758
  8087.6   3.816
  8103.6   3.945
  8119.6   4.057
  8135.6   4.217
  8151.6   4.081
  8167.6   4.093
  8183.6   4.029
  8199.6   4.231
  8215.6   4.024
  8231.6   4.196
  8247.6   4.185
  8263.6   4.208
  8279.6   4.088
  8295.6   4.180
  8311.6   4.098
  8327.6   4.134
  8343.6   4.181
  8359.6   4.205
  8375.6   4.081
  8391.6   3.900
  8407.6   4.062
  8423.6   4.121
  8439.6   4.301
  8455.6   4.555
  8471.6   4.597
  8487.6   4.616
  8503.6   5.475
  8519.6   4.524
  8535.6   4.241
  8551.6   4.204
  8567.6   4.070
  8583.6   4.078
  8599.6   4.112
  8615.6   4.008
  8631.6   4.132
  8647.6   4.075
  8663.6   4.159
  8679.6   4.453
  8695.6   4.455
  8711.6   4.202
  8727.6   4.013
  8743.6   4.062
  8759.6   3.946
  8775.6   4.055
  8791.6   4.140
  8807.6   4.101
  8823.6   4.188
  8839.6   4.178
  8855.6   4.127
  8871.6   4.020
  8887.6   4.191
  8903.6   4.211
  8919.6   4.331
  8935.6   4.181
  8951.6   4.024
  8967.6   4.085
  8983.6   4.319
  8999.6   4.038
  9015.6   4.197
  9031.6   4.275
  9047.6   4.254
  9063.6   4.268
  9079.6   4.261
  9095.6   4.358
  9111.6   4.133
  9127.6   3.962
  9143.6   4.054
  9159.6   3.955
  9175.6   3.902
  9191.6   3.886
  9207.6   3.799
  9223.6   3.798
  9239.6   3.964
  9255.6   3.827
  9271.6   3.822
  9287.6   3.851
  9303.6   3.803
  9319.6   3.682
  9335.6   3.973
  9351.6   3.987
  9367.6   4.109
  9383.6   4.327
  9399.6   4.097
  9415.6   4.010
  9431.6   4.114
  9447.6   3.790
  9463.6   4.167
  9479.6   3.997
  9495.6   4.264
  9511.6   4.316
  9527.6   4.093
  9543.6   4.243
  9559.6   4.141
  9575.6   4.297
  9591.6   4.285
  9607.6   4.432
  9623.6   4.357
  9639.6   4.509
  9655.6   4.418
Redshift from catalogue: 0.292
